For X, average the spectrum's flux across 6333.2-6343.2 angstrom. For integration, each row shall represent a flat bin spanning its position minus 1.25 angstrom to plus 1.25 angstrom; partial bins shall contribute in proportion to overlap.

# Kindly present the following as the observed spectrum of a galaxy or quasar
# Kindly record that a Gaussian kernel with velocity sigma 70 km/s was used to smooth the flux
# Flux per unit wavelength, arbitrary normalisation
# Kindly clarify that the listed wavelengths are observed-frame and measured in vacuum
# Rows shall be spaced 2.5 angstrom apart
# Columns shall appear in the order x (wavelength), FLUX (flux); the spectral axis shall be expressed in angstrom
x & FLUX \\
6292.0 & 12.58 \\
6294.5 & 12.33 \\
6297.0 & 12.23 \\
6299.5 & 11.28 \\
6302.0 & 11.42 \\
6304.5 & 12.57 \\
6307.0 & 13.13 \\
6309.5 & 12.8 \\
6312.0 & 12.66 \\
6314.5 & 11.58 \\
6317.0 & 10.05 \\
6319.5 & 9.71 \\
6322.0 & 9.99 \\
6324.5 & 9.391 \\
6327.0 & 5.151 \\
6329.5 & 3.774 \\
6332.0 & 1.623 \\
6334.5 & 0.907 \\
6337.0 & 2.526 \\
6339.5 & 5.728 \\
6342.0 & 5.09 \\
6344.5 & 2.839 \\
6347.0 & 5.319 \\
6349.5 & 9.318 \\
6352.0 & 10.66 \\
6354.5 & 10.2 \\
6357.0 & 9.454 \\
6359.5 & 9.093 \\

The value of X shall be 3.55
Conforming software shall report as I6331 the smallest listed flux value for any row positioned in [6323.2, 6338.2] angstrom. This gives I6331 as 0.907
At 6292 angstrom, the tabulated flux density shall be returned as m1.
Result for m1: 12.58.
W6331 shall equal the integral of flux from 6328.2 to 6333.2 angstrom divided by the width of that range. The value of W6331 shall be 2.73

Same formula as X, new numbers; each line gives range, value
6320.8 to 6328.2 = 8.19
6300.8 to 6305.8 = 12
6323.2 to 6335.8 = 4.19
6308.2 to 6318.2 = 11.8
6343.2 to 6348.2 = 4.08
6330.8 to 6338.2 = 1.68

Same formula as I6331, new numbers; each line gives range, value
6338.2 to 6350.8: 2.839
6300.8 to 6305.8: 11.42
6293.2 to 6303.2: 11.28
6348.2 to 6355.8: 9.318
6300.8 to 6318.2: 10.05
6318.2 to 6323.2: 9.71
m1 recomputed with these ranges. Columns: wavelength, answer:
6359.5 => 9.093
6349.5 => 9.318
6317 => 10.05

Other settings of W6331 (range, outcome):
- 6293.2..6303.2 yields 11.8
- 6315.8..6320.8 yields 9.88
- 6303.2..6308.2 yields 12.8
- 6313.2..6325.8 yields 10.1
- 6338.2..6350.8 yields 5.67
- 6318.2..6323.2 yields 9.85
